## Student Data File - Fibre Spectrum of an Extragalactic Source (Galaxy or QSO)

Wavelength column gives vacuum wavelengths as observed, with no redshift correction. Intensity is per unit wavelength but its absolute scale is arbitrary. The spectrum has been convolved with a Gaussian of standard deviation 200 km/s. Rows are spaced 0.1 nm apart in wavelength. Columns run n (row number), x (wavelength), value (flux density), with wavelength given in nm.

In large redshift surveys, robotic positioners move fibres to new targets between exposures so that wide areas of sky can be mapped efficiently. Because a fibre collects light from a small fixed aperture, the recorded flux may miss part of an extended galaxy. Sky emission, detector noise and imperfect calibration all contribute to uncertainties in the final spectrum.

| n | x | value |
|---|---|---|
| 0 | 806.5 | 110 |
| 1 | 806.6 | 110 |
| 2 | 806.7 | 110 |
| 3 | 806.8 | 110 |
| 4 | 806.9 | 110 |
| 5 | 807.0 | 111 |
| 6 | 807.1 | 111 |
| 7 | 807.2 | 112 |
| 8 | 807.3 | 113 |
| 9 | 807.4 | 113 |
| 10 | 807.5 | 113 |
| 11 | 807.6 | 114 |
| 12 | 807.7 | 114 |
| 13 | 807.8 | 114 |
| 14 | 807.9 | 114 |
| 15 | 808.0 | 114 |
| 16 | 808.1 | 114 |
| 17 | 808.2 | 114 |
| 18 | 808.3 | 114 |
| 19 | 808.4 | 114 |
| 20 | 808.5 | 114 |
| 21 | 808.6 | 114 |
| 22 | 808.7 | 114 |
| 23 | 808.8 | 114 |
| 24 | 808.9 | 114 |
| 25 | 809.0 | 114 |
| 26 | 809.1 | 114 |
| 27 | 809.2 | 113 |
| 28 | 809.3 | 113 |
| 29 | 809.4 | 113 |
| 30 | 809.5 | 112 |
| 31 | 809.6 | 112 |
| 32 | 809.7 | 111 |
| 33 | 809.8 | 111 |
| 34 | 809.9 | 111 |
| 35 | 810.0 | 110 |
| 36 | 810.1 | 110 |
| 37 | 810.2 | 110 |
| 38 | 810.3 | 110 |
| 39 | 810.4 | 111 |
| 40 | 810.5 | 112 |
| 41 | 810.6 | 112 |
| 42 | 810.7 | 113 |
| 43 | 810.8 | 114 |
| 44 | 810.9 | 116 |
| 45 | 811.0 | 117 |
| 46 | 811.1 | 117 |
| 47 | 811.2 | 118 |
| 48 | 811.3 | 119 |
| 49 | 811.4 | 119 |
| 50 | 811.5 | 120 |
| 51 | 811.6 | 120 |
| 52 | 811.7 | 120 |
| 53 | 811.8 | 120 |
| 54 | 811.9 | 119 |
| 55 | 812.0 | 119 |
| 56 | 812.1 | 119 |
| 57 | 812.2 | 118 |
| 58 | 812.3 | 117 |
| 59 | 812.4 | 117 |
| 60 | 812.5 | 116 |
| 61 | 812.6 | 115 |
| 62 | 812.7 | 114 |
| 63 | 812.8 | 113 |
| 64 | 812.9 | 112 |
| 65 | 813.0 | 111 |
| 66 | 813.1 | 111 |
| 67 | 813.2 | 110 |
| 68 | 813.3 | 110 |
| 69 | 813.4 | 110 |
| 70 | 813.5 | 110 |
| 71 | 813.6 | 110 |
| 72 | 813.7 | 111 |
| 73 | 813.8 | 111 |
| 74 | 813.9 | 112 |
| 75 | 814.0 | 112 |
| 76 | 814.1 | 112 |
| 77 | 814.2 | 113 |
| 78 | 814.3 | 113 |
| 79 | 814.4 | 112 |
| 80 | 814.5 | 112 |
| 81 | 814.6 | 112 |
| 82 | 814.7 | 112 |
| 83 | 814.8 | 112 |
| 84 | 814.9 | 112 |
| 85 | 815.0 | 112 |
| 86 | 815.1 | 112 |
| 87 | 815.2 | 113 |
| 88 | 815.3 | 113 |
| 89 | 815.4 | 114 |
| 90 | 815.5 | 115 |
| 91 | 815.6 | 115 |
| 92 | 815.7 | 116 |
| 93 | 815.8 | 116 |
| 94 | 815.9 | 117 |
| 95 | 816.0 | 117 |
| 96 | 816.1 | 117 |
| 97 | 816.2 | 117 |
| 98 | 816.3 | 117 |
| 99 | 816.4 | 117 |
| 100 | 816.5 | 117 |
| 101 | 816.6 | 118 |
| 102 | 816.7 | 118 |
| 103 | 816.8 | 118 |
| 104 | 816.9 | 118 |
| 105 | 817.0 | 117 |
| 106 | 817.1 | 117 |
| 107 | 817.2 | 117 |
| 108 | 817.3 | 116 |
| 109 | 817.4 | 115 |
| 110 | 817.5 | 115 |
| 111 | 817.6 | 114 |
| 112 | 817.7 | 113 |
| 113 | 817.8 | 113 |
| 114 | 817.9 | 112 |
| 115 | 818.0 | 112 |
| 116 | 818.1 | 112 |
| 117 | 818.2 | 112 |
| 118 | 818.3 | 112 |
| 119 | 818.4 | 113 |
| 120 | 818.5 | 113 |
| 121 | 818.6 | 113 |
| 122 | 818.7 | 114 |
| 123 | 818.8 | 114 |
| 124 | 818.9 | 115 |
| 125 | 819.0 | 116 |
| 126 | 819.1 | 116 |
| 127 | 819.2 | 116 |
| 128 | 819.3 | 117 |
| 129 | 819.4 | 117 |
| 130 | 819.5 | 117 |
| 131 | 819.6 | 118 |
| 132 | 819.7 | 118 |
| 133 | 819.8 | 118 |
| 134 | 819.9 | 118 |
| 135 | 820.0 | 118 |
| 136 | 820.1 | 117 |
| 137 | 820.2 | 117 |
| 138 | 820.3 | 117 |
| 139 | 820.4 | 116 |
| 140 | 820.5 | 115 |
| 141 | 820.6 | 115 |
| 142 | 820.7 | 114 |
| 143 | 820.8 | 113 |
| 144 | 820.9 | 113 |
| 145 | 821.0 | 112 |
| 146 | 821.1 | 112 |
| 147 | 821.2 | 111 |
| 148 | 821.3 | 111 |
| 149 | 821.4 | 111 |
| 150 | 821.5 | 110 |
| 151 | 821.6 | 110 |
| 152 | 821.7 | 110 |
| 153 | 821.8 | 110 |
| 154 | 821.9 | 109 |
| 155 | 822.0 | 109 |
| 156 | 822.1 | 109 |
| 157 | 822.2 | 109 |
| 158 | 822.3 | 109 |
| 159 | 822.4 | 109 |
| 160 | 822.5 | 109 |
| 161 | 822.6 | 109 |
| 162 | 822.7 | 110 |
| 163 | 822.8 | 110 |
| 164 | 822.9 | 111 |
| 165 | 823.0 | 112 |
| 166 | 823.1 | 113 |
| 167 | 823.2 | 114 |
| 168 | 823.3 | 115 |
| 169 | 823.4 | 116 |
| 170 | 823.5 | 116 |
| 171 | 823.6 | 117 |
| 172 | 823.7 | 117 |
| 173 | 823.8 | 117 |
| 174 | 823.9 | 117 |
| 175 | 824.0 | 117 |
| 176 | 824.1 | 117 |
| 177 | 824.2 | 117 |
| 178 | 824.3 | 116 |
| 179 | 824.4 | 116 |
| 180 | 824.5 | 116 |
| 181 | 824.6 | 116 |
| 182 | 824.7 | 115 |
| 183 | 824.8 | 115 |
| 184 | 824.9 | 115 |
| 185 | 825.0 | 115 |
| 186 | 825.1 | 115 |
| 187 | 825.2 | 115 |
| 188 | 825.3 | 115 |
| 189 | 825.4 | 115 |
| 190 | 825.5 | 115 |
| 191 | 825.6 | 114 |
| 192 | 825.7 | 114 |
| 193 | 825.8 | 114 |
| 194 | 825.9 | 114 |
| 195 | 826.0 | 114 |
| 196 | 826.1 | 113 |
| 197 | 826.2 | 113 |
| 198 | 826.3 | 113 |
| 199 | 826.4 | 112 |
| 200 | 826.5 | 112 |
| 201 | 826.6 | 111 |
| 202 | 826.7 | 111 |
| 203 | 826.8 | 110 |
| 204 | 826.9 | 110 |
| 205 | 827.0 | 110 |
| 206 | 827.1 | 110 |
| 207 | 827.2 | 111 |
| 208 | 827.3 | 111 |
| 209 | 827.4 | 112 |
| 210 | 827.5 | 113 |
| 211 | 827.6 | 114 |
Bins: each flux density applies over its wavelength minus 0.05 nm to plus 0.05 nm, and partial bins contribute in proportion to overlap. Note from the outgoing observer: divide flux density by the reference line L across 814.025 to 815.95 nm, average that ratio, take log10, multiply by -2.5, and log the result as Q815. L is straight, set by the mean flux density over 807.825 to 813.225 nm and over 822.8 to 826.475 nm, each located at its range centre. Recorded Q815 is 0.01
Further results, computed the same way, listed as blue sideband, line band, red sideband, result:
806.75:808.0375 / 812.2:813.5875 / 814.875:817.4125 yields 0.02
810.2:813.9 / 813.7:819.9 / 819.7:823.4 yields -0.01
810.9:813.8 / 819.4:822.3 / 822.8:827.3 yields 0.01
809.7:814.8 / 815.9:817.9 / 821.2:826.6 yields -0.03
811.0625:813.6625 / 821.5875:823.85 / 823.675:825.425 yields 0.04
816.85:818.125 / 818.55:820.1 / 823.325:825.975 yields -0.01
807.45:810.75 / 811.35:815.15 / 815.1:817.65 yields 0.01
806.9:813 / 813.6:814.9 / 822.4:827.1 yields 0.02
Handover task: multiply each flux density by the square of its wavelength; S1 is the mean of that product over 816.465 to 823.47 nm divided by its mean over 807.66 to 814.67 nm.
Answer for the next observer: 1.0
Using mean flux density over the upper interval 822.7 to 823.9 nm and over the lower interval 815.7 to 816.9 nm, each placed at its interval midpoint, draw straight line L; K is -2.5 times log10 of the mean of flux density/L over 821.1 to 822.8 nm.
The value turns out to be 0.05 mag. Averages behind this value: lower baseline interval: 117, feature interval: 110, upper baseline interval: 114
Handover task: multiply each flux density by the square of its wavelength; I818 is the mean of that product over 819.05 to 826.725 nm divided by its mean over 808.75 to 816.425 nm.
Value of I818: 1.02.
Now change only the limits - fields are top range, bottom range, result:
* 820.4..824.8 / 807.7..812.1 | 1.02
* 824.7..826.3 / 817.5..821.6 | 1.01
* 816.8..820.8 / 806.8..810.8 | 1.05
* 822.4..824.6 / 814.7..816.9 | 1.01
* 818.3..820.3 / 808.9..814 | 1.04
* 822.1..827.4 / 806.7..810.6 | 1.05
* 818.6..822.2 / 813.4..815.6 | 1.03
